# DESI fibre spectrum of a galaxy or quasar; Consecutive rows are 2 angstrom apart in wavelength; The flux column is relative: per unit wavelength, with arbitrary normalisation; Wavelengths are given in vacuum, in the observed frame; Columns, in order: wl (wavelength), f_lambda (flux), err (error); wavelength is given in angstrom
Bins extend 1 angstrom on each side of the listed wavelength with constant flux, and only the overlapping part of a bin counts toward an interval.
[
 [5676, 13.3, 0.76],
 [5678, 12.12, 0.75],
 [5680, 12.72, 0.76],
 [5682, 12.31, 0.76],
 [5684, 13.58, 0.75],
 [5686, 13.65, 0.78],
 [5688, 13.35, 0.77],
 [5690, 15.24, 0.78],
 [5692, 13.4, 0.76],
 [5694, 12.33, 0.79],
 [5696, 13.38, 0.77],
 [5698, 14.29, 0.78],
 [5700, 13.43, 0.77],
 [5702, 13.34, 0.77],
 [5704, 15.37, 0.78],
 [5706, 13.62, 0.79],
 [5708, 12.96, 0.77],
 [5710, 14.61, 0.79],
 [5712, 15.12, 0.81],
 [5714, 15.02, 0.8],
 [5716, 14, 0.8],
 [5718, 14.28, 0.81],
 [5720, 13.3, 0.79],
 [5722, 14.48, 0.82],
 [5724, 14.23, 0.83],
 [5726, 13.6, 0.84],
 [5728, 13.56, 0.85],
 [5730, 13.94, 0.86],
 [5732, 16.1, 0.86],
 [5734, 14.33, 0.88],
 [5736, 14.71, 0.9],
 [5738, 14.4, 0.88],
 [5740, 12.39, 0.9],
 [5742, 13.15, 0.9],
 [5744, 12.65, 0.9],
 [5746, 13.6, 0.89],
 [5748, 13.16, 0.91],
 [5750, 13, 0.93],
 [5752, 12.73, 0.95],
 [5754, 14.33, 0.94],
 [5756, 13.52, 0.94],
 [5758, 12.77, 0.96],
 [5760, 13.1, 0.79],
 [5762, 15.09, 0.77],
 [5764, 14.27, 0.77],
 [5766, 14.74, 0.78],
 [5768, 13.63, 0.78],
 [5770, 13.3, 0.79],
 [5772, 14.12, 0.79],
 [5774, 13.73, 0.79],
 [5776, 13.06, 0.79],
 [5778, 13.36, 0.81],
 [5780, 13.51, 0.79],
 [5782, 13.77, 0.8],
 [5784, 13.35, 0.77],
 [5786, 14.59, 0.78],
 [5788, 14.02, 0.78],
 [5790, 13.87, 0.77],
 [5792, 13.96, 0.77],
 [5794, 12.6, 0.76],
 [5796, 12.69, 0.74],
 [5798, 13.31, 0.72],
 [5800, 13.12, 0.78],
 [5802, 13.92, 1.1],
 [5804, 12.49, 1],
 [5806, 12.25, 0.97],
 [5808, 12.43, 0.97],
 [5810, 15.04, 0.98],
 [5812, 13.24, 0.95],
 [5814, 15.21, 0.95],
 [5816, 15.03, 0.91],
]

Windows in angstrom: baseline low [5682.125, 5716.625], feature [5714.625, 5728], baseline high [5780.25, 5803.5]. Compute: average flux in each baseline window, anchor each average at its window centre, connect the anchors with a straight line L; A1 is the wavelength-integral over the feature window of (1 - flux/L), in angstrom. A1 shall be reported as -0.2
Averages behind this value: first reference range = 13.9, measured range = 14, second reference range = 13.5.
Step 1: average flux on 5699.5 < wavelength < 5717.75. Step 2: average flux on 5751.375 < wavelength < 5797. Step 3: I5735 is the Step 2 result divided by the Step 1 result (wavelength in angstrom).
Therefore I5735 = 0.96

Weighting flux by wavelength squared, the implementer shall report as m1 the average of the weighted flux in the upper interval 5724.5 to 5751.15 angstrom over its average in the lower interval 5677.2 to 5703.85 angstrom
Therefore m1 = 1.04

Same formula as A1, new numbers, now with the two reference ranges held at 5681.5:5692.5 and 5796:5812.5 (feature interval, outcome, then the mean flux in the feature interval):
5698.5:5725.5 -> -1.14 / 14.1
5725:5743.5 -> -0.71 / 14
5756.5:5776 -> -0.69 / 13.8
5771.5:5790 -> -0.61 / 13.7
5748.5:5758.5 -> 0.08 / 13.3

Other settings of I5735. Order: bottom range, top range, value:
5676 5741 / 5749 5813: 0.98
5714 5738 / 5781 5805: 0.94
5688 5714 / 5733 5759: 0.96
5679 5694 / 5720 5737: 1.07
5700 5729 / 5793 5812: 0.93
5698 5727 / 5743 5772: 0.96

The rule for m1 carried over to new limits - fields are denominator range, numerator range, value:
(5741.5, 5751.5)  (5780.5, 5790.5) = 1.08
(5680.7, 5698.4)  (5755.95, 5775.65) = 1.05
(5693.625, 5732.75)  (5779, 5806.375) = 0.98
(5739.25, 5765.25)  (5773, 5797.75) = 1.02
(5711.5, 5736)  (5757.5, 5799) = 0.97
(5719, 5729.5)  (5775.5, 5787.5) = 1.01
